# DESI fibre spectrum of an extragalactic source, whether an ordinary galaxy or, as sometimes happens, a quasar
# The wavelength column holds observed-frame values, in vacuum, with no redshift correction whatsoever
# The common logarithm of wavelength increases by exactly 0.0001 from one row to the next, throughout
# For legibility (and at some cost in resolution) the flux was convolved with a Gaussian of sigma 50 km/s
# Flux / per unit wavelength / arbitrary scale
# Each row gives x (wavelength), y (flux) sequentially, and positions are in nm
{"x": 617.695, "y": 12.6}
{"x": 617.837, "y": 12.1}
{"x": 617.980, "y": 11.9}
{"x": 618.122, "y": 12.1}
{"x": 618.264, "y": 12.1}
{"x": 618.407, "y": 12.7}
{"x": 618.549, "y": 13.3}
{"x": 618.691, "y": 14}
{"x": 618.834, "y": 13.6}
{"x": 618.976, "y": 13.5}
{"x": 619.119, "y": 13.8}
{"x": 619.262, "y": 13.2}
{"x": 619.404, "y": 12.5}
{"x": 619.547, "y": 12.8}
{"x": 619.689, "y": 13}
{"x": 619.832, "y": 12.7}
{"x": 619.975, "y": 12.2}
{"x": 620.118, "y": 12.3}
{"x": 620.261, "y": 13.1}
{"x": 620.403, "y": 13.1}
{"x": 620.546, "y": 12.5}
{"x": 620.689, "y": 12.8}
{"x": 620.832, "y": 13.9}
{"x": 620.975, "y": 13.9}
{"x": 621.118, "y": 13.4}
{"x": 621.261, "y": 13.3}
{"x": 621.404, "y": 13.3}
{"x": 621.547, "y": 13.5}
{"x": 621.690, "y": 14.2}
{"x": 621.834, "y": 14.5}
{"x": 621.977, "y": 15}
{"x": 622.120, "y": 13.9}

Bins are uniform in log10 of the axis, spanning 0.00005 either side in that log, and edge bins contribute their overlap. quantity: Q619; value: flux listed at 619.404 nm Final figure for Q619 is 12.5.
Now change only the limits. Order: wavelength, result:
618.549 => 13.3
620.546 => 12.5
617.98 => 11.9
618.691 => 14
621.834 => 14.5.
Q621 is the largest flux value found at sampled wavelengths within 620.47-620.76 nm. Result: 12.8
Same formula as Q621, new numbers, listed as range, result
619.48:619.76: 13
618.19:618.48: 12.7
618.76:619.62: 13.8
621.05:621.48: 13.4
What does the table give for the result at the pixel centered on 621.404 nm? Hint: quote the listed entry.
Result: 13.3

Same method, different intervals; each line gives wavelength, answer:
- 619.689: 13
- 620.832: 13.9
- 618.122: 12.1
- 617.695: 12.6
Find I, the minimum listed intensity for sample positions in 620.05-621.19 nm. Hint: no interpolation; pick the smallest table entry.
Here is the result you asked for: 12.3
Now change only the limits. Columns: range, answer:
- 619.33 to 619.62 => 12.5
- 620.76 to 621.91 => 13.3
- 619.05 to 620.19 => 12.2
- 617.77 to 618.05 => 11.9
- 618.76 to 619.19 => 13.5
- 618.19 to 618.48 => 12.1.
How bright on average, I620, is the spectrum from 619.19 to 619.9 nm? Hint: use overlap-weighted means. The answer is 12.8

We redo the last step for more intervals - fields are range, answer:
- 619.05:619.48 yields 13.2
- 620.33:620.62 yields 12.8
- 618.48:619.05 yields 13.6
